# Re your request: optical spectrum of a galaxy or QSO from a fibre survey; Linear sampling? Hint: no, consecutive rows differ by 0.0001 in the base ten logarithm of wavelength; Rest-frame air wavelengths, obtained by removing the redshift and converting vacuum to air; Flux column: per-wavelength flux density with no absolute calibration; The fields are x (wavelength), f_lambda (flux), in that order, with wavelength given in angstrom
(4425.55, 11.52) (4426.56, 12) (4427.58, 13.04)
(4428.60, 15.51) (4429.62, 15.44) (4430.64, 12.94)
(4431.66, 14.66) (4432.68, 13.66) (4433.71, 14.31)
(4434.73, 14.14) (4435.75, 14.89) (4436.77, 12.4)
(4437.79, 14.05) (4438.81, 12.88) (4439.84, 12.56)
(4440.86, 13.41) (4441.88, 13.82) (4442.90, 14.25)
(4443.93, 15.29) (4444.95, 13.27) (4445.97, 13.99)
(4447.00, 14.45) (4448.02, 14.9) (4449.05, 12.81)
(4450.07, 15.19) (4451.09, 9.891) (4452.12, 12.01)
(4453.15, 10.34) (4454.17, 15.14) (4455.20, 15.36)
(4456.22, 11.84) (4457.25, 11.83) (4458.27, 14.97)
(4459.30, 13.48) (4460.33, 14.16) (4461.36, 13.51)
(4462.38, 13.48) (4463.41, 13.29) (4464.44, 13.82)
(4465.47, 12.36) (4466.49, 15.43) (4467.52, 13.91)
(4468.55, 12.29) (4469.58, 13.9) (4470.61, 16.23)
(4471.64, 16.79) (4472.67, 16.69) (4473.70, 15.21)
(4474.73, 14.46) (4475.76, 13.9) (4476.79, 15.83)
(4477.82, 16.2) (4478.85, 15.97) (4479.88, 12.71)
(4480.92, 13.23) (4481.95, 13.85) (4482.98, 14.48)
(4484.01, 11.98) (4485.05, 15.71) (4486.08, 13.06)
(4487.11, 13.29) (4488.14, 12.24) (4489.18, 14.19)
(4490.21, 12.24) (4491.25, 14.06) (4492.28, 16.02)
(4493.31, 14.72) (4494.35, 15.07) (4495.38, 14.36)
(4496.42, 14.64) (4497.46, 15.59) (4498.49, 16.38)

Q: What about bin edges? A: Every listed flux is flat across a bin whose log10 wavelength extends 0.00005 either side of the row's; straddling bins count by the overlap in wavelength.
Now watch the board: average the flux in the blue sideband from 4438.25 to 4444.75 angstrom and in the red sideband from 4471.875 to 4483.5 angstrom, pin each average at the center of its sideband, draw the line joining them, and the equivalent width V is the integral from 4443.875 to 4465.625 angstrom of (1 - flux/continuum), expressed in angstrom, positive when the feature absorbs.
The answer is 1.1 angstrom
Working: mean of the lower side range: 13.7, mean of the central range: 13.4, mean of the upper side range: 14.8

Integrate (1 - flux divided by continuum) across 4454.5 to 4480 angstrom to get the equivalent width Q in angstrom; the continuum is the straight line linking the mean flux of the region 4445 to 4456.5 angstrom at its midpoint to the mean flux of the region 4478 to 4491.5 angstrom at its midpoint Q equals -1.6 angstrom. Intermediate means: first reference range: 13.3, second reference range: 13.7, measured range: 14.3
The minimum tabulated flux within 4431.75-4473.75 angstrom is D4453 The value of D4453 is 9.891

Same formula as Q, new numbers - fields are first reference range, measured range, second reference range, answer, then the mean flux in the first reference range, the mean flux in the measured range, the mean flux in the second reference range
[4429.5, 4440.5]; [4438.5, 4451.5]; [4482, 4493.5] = 0.1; 13.7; 13.6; 13.8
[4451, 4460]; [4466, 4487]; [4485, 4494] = -1.6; 12.9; 14.6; 13.9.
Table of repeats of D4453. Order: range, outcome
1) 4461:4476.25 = 12.29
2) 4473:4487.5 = 11.98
